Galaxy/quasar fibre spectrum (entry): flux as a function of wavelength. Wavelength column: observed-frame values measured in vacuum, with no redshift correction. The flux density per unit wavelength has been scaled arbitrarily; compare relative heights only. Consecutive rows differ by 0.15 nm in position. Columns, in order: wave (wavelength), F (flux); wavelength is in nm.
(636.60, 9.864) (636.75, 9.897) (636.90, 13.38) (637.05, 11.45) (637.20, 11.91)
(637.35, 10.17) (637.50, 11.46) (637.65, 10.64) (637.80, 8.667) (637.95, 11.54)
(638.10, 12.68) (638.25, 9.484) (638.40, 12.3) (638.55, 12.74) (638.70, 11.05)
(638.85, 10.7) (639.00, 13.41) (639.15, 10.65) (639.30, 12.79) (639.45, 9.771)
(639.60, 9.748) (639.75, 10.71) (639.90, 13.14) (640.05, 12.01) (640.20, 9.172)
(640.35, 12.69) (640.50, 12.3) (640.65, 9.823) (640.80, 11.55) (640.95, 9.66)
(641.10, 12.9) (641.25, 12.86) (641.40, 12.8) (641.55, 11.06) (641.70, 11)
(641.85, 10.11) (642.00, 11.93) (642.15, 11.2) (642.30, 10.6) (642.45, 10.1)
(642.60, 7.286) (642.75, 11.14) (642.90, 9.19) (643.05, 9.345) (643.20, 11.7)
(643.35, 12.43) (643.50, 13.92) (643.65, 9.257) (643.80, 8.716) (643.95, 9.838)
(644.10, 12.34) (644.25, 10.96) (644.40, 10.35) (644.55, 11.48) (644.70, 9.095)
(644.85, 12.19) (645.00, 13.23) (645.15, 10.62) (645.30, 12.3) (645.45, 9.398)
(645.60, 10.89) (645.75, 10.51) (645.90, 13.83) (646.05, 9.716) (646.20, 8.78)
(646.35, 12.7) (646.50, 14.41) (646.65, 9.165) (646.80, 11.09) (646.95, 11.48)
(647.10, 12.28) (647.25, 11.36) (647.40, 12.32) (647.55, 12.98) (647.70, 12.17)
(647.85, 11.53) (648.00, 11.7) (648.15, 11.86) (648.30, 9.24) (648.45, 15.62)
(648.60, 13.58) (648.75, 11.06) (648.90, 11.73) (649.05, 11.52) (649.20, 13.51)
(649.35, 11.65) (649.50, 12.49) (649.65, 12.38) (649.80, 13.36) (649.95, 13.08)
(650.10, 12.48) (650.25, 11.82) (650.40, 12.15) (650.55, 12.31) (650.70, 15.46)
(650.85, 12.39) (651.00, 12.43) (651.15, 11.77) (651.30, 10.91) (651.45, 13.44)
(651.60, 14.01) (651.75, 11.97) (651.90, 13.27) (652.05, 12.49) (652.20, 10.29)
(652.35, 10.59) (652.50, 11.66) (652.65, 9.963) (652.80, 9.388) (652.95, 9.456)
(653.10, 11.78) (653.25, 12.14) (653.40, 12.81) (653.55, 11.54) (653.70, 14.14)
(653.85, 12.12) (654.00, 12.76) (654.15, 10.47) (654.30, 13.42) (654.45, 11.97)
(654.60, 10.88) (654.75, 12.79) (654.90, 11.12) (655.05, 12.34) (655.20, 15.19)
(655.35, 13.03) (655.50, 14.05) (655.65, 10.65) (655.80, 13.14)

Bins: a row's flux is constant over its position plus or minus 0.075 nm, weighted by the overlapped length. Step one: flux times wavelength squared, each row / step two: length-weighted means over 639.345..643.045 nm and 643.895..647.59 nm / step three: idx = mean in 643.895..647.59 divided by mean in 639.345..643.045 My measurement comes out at 1.05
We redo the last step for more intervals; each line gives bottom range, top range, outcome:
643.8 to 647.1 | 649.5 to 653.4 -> 1.10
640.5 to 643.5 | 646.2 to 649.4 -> 1.11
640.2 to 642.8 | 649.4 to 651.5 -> 1.17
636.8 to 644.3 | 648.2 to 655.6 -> 1.14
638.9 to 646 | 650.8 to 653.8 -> 1.10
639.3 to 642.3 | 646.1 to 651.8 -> 1.11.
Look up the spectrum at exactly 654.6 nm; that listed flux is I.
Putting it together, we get 10.88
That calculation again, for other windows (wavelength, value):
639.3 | 12.79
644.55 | 11.48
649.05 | 11.52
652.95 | 9.456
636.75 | 9.897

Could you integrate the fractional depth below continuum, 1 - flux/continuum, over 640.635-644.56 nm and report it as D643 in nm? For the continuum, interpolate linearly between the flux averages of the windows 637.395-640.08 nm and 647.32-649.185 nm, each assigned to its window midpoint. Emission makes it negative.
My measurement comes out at 0.25 nm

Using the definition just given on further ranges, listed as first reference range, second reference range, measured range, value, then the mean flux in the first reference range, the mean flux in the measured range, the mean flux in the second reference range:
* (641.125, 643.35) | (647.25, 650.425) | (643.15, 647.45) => 0.10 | 10.8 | 11.2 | 12.3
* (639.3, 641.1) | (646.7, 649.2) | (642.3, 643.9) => 0.16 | 11.1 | 10.3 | 12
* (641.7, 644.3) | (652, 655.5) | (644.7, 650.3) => -0.36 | 10.6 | 11.9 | 11.9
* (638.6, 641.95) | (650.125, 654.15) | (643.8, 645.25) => 0.07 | 11.4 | 11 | 12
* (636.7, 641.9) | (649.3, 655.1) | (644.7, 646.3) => 0.09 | 11.3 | 11.1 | 12.1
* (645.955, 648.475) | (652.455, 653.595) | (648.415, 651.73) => -0.38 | 11.6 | 12.6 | 11.1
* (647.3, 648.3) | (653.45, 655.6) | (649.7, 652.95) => 0.03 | 11.9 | 12.1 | 12.5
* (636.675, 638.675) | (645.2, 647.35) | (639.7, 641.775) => -0.05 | 11.3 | 11.6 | 11.3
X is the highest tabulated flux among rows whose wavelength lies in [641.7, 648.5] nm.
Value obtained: 15.62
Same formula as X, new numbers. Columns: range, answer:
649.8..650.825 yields 15.46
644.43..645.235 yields 13.23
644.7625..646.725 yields 14.41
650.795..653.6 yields 14.01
